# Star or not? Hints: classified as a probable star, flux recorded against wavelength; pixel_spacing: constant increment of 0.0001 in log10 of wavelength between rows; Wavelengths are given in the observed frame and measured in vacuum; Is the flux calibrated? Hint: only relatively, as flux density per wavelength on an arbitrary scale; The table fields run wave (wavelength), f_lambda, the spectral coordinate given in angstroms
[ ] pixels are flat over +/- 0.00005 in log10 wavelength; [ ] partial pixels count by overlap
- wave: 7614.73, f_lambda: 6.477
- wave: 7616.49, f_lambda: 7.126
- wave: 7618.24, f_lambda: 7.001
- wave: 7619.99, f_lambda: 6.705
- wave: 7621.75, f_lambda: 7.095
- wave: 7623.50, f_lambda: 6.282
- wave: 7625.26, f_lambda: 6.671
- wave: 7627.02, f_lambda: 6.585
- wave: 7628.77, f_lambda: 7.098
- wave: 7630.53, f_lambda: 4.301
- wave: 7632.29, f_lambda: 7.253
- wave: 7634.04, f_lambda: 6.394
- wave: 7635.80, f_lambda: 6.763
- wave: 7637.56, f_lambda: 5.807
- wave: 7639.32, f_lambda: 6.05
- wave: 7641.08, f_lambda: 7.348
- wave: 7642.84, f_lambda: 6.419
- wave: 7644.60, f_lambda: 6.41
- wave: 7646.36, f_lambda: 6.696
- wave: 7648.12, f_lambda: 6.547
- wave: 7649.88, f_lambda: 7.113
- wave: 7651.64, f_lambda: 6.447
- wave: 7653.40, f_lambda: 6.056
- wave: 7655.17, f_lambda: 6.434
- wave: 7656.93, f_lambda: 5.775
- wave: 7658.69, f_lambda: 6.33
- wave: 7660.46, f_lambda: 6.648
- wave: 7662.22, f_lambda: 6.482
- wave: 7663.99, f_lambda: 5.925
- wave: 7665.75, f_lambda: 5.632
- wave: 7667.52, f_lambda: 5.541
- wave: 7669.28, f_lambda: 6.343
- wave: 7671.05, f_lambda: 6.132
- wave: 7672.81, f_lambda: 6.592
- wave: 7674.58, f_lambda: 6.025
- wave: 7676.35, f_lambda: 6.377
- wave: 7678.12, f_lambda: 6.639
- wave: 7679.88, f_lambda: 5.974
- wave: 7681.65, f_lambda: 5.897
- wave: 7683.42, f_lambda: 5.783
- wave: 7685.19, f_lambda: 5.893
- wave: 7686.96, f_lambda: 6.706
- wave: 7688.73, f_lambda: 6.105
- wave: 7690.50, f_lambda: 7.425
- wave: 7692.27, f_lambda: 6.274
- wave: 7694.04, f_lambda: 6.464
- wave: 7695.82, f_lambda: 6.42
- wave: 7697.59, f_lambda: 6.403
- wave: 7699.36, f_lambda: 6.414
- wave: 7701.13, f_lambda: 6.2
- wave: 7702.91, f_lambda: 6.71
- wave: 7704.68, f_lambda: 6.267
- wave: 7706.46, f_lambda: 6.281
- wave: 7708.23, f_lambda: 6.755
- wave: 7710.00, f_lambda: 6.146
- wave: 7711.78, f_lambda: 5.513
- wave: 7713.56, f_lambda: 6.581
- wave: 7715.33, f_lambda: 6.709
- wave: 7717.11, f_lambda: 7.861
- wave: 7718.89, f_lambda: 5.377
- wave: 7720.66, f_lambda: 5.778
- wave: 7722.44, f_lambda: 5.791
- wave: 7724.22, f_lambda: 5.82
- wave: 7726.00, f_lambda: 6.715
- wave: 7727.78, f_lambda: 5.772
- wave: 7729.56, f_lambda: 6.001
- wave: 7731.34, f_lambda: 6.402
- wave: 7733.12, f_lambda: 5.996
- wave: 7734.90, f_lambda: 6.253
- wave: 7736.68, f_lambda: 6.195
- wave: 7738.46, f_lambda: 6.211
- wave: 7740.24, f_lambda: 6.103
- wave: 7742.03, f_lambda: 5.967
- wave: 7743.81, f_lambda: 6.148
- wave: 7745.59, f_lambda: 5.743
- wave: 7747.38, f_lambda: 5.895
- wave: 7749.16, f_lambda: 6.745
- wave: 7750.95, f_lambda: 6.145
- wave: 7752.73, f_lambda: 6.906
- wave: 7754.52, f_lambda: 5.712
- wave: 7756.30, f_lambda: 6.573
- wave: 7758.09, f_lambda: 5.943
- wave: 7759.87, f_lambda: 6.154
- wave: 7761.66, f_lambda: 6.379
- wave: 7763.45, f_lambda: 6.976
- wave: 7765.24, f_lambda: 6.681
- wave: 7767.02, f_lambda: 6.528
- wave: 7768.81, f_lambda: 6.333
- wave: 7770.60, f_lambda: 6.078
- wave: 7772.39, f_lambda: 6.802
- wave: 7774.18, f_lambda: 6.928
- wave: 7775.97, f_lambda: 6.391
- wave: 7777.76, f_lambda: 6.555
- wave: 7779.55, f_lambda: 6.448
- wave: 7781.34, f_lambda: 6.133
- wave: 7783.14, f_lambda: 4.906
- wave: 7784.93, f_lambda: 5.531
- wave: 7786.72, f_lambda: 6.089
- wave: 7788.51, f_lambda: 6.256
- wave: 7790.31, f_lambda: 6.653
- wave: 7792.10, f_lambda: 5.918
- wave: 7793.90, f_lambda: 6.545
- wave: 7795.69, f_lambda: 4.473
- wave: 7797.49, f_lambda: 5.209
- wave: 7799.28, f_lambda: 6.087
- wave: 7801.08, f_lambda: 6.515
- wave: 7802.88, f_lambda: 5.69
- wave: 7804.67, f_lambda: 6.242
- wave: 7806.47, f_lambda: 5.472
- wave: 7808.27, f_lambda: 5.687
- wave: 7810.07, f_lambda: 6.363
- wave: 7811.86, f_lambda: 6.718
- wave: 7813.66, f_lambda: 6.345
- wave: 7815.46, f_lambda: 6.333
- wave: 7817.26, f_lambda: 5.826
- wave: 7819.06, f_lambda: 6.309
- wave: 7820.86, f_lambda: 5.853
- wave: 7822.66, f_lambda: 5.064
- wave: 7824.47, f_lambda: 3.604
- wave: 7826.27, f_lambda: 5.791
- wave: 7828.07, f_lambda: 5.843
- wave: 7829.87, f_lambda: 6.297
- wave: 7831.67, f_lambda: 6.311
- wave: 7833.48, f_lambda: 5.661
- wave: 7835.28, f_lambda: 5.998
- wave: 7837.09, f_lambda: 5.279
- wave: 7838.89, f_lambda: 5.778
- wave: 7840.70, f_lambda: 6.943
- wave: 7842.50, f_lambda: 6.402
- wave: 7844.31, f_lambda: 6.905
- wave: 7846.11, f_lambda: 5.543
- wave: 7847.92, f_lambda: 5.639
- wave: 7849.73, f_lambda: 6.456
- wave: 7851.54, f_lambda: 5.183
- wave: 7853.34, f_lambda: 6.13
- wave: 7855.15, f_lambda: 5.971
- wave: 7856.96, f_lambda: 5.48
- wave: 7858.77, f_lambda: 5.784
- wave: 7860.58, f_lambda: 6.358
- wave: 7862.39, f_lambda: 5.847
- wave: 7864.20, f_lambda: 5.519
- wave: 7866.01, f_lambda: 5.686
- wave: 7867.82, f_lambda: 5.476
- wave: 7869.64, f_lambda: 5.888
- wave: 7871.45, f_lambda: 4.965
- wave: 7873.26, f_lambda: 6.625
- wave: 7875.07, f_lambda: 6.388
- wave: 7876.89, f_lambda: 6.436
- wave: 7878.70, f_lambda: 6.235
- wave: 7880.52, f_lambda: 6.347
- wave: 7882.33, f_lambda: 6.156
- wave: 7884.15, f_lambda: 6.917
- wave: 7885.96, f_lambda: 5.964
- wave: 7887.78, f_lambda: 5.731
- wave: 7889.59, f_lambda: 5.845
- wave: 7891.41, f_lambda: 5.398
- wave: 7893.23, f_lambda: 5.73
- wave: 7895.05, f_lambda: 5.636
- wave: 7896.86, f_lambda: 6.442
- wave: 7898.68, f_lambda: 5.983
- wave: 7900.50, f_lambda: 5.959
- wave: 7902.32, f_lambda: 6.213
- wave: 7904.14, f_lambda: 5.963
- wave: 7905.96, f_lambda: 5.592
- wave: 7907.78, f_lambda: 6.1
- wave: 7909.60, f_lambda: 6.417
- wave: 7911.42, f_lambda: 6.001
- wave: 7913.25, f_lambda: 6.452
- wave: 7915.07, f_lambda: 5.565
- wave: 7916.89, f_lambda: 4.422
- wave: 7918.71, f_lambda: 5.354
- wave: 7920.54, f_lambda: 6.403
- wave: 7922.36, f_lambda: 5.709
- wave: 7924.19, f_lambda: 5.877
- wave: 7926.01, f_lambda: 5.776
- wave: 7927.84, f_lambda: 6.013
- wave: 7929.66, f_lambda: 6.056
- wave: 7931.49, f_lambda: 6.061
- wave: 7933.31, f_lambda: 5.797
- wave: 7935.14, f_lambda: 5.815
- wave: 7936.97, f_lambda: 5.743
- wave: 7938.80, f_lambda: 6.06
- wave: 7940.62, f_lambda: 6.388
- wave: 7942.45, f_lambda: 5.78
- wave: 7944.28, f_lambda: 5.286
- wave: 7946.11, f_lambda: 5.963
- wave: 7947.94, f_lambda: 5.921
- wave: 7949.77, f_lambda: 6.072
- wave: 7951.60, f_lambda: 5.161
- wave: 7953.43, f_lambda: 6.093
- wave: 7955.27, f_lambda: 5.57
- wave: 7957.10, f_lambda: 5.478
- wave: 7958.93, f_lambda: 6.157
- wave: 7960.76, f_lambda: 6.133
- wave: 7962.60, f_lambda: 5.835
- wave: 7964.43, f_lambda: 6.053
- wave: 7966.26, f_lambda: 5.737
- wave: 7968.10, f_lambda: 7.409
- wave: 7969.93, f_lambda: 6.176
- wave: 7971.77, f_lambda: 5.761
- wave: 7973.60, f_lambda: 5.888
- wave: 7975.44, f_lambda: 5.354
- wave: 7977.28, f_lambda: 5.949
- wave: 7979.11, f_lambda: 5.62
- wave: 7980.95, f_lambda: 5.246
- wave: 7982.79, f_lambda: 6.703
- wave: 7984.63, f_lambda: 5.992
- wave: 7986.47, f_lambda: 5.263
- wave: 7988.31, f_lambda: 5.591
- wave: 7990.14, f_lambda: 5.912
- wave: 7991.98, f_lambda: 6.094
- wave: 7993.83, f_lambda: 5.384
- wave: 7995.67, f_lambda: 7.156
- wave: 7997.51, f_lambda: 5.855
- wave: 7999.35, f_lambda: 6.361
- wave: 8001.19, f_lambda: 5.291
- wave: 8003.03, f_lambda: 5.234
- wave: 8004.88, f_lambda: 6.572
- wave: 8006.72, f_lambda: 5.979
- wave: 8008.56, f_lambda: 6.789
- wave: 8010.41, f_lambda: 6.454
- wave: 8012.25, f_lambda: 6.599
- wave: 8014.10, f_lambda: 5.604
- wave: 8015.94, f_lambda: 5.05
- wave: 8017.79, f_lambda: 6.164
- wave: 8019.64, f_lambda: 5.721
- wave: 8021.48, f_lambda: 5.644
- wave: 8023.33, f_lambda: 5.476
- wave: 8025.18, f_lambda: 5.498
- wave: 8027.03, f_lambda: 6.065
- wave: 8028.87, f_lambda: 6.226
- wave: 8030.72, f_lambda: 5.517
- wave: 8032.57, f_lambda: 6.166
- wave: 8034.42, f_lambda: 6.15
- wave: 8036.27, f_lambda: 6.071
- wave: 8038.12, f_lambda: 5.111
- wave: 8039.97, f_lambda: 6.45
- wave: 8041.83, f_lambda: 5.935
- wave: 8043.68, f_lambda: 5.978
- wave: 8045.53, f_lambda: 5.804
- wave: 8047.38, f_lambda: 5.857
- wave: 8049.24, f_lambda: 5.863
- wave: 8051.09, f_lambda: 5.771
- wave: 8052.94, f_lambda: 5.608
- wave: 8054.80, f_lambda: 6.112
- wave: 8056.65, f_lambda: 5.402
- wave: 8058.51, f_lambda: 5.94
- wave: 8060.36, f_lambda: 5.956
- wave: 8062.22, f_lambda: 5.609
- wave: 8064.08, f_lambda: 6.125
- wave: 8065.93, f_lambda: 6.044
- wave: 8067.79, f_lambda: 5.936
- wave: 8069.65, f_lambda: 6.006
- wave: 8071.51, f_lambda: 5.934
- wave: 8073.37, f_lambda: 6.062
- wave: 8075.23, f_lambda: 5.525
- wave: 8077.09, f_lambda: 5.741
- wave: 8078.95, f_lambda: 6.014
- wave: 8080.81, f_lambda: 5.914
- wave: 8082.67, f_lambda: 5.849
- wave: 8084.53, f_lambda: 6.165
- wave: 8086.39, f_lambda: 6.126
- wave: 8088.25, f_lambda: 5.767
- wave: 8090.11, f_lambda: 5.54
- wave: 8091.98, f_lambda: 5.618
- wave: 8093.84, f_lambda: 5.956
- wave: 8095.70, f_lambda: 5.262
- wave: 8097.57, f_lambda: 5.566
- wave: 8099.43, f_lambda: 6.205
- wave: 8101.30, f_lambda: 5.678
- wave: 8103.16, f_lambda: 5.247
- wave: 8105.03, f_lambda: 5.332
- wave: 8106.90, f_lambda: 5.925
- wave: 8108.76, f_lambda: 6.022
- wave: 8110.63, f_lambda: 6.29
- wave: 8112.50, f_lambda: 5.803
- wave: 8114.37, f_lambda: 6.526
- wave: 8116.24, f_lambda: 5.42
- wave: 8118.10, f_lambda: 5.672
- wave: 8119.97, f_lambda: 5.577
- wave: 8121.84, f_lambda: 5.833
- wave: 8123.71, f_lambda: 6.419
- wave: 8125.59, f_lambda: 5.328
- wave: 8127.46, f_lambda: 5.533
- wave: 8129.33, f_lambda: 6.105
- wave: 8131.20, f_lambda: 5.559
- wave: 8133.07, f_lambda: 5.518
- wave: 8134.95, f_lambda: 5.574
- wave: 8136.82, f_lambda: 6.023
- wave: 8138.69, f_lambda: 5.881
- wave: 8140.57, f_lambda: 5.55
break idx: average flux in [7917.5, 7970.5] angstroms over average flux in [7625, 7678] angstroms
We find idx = 0.9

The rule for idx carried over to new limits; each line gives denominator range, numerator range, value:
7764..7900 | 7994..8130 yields 0.98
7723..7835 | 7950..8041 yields 0.97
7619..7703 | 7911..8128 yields 0.92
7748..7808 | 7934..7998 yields 0.96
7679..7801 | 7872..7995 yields 0.95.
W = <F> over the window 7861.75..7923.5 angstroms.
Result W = 5.92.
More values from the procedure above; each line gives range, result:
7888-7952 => 5.86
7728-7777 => 6.3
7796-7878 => 5.9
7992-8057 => 5.92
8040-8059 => 5.85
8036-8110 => 5.83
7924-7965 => 5.87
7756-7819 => 6.16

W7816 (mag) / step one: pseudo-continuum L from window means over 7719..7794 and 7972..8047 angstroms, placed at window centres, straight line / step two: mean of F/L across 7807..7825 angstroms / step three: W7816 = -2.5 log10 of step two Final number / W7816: 0.052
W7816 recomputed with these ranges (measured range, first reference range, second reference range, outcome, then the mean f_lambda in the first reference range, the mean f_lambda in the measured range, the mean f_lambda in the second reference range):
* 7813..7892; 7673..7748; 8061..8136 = 0.03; 6.24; 5.92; 5.81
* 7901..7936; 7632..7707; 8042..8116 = 0.03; 6.35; 5.87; 5.85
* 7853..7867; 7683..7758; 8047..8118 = 0.05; 6.26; 5.83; 5.83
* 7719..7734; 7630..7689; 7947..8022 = 0.04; 6.27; 6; 5.93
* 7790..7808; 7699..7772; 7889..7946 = 0.05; 6.27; 5.85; 5.87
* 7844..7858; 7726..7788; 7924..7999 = 0.04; 6.23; 5.87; 5.91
